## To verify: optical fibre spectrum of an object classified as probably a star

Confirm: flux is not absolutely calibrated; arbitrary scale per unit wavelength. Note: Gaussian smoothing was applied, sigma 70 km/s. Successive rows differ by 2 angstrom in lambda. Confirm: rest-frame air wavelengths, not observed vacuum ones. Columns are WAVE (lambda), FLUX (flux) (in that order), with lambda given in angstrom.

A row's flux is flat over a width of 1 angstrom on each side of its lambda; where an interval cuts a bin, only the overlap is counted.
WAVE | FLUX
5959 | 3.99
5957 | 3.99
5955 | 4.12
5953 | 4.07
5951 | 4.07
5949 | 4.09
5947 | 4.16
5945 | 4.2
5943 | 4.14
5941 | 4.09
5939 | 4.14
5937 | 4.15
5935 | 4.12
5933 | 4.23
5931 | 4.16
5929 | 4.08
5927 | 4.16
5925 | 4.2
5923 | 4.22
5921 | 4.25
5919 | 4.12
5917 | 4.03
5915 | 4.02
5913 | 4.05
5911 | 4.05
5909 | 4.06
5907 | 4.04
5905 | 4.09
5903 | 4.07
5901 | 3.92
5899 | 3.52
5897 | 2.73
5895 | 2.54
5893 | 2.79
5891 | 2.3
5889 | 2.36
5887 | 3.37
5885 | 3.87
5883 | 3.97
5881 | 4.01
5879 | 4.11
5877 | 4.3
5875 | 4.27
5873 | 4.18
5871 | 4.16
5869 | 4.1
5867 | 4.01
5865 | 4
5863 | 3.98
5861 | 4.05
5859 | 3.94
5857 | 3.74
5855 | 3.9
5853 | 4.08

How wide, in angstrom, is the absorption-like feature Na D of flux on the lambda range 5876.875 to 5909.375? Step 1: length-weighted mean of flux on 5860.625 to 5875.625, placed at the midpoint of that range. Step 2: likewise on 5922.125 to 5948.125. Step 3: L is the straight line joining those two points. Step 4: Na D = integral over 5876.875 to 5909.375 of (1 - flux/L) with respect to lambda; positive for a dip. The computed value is 4.9 angstrom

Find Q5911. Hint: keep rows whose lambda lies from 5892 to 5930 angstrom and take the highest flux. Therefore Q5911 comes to 4.25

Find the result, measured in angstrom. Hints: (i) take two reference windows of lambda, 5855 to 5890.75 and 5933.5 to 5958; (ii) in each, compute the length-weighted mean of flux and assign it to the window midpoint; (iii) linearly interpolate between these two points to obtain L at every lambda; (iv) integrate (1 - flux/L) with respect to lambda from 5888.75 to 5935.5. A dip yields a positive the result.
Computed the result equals 2.7 angstrom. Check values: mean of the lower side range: 3.87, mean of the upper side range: 4.11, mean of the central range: 3.77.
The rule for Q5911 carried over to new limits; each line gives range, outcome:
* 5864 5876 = 4.27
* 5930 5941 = 4.23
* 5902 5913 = 4.09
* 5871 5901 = 4.3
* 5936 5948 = 4.2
